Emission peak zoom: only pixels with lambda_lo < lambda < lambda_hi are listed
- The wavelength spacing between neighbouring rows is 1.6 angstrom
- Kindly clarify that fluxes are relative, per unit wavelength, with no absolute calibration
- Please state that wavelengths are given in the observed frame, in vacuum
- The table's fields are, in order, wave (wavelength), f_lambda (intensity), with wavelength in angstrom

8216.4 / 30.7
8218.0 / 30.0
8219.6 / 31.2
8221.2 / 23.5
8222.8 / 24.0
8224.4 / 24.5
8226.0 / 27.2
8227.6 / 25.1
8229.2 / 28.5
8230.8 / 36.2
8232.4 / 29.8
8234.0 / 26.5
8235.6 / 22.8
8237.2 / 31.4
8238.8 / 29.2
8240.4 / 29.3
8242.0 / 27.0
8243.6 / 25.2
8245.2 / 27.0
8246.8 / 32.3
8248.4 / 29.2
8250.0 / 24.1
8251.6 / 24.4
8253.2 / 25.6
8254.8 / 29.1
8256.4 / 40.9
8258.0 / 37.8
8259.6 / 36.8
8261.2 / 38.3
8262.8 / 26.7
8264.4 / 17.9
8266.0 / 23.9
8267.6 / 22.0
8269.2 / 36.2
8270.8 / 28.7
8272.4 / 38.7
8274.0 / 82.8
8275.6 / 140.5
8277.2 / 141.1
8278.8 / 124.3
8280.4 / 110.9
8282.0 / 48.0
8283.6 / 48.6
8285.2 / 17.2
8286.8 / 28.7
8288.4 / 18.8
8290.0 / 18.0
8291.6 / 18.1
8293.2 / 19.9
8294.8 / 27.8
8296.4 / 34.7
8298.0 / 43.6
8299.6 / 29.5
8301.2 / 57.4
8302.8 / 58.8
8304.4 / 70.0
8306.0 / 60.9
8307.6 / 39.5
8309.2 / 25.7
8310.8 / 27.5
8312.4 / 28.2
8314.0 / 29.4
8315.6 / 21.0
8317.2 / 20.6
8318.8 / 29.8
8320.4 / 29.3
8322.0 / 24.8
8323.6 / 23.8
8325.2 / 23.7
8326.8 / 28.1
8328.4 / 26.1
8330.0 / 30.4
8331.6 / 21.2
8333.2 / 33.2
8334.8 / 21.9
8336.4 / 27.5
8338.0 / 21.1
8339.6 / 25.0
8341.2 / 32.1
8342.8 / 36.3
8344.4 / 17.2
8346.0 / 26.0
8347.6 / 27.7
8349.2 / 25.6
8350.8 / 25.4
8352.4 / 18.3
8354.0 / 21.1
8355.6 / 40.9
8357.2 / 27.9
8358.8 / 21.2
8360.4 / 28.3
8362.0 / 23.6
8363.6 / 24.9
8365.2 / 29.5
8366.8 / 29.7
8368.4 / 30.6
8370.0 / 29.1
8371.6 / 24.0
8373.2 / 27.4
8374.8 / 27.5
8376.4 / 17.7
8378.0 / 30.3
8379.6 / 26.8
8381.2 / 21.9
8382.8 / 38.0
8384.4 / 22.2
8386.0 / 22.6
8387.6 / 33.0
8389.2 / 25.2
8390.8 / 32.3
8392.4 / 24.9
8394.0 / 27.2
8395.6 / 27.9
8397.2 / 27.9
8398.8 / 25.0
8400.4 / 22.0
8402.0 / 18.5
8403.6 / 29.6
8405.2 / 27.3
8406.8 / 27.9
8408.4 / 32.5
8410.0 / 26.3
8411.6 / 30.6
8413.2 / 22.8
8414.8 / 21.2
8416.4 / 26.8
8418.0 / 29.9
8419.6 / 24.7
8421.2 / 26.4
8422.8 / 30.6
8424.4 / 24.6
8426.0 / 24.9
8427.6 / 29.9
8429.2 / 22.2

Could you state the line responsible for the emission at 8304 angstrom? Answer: [N II] 6583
